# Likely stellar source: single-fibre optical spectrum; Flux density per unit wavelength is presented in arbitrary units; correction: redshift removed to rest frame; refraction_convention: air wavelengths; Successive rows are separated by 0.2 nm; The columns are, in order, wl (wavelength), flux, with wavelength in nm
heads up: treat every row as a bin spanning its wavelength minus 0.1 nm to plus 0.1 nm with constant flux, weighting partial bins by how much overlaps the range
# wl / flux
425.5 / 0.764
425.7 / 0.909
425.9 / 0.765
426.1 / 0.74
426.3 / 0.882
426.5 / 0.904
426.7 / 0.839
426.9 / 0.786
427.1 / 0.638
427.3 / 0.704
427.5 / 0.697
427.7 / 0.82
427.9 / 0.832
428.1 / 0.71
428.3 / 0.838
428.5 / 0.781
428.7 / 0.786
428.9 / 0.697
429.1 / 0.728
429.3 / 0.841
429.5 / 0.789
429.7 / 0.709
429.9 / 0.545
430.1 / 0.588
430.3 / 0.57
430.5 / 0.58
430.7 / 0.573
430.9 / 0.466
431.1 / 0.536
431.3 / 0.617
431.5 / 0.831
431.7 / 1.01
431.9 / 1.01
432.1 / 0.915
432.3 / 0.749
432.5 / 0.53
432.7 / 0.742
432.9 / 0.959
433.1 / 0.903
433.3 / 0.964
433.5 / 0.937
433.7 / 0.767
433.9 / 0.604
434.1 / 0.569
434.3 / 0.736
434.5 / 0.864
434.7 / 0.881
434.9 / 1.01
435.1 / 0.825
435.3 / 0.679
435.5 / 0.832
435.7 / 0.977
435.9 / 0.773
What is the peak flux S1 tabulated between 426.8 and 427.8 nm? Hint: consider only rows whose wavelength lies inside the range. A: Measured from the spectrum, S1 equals 0.82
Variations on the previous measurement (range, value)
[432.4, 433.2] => 0.959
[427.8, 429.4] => 0.841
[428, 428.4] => 0.838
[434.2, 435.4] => 1.01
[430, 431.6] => 0.831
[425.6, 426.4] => 0.909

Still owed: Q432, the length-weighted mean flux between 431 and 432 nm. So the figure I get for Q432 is 0.801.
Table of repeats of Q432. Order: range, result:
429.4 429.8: 0.749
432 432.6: 0.731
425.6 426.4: 0.824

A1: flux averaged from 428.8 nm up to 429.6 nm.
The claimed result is 0.764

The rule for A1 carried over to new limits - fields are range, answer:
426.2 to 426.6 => 0.893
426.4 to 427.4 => 0.774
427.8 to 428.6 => 0.79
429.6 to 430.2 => 0.614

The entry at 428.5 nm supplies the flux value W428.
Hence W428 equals 0.781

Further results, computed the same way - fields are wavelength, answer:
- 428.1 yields 0.71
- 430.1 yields 0.588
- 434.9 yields 1.01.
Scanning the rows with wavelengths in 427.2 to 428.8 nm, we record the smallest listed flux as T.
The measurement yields 0.697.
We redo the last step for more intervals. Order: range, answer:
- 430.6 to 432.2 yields 0.466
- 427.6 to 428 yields 0.82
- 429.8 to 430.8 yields 0.545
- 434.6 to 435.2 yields 0.825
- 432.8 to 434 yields 0.604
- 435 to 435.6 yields 0.679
